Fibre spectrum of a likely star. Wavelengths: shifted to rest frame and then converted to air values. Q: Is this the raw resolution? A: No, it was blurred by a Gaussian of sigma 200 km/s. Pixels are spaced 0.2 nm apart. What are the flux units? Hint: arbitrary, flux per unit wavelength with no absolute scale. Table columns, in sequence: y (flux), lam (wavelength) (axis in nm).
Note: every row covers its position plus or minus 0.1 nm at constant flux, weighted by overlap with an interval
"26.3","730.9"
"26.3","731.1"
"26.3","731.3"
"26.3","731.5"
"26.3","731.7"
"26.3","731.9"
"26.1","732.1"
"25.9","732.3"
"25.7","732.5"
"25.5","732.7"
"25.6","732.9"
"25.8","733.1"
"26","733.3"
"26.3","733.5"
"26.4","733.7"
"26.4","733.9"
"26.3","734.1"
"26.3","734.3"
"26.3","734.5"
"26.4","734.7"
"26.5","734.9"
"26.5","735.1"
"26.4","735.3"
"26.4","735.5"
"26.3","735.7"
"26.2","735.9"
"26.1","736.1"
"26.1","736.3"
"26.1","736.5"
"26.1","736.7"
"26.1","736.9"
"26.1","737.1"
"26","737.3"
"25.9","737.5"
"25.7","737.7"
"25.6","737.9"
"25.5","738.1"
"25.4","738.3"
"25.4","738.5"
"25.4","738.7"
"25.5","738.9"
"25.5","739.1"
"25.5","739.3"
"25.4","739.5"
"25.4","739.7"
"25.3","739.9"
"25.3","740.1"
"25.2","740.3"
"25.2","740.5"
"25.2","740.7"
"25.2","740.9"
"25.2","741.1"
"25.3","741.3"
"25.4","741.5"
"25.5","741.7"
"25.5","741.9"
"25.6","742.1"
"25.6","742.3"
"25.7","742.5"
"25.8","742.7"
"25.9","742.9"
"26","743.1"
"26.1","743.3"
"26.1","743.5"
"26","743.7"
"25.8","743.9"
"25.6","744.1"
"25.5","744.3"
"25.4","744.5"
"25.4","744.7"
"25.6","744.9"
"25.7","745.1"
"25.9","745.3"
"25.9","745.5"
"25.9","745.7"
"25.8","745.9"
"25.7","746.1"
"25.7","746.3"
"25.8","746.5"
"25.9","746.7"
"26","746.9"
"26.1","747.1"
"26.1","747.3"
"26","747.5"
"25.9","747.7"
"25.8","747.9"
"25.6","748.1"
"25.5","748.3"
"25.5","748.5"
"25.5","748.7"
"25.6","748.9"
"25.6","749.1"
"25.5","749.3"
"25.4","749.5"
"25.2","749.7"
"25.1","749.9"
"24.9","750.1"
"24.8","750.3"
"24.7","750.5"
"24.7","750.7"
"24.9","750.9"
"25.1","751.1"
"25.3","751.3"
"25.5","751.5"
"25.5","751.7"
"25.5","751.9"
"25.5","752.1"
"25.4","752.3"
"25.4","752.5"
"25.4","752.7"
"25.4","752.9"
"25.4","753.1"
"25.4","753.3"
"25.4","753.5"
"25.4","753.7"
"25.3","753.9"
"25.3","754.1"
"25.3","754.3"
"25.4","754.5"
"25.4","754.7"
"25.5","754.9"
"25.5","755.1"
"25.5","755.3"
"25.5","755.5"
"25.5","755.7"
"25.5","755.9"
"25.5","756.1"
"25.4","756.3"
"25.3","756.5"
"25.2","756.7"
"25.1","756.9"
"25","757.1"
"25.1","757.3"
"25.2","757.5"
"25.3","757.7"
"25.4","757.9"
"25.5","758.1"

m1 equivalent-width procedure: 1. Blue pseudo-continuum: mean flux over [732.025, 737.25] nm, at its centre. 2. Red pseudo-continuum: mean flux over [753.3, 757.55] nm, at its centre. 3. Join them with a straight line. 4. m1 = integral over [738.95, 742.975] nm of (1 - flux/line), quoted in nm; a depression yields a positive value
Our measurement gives 0.07 nm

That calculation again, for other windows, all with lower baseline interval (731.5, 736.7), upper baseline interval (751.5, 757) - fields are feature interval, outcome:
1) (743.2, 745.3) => 0.005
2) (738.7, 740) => 0.027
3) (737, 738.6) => 0.020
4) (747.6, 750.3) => 0.017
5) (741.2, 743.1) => 0.019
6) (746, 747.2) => -0.008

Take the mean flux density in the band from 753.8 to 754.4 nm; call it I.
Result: 25.3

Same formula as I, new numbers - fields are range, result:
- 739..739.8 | 25.5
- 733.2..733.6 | 26.1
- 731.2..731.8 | 26.3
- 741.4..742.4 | 25.5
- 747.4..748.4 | 25.8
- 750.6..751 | 24.8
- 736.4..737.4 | 26.1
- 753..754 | 25.4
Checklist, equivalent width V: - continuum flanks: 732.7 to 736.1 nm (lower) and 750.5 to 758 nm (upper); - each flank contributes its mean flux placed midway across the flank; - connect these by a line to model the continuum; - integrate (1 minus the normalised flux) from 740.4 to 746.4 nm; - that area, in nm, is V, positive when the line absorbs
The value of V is 0.04 nm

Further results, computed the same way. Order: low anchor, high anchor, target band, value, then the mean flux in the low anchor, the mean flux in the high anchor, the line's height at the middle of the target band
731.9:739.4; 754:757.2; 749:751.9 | 0.04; 26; 25.4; 25.5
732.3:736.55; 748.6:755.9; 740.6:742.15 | 0.03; 26.2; 25.3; 25.8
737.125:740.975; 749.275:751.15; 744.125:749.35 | -0.12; 25.5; 25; 25.2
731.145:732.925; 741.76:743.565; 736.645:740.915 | 0.06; 26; 25.8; 25.9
